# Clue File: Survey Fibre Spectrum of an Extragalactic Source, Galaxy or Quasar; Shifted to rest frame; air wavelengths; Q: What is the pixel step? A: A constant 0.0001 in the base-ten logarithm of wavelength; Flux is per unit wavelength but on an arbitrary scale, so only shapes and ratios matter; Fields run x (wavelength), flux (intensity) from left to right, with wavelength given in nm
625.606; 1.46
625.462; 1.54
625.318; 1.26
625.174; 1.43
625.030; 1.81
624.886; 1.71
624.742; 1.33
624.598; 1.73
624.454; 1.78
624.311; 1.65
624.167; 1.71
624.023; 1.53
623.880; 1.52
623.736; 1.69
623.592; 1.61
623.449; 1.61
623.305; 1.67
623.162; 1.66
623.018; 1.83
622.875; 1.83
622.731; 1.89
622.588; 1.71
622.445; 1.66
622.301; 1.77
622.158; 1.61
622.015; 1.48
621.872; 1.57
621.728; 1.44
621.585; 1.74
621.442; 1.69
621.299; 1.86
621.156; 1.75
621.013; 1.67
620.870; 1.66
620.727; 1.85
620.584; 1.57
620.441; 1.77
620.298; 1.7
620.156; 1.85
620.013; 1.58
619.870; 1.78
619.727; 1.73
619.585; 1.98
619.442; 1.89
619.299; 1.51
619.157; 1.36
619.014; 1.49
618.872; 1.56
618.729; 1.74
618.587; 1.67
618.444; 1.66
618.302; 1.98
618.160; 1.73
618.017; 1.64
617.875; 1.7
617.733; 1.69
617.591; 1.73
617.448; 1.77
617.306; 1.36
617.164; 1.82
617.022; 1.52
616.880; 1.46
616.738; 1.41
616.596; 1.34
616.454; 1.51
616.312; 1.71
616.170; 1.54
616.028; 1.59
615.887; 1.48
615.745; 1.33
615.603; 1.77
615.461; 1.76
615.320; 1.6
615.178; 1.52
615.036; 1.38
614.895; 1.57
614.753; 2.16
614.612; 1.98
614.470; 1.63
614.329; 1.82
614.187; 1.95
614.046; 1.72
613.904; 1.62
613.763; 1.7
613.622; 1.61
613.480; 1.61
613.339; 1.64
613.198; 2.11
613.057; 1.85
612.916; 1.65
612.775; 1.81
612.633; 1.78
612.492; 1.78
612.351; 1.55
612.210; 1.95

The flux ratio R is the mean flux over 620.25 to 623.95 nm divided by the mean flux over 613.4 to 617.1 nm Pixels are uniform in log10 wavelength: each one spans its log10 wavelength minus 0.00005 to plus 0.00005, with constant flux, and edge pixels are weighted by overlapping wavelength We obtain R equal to 1.0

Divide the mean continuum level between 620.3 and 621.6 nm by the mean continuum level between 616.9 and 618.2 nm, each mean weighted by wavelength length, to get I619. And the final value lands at 1.0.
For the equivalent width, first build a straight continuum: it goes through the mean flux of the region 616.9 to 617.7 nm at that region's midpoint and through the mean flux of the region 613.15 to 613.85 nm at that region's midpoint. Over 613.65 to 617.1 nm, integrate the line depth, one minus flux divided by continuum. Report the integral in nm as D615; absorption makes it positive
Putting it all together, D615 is 0.101 nm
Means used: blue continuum 1.72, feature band 1.63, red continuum 1.63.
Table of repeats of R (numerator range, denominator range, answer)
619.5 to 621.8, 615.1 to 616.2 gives 1.10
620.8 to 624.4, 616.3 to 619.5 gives 1.03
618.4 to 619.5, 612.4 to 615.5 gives 0.92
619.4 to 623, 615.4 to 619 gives 1.06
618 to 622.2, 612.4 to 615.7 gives 0.97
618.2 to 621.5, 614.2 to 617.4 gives 1.06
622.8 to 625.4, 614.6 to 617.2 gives 1.02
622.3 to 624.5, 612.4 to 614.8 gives 0.95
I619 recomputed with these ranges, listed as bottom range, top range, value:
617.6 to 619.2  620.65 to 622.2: 1.00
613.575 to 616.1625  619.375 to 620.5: 1.07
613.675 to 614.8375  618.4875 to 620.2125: 0.92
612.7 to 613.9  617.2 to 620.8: 0.97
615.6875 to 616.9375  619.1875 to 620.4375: 1.17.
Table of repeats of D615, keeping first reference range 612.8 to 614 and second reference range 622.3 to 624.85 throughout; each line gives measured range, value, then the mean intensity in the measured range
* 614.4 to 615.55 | 0.012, 1.7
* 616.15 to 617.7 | 0.131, 1.56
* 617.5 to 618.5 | -0.018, 1.73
